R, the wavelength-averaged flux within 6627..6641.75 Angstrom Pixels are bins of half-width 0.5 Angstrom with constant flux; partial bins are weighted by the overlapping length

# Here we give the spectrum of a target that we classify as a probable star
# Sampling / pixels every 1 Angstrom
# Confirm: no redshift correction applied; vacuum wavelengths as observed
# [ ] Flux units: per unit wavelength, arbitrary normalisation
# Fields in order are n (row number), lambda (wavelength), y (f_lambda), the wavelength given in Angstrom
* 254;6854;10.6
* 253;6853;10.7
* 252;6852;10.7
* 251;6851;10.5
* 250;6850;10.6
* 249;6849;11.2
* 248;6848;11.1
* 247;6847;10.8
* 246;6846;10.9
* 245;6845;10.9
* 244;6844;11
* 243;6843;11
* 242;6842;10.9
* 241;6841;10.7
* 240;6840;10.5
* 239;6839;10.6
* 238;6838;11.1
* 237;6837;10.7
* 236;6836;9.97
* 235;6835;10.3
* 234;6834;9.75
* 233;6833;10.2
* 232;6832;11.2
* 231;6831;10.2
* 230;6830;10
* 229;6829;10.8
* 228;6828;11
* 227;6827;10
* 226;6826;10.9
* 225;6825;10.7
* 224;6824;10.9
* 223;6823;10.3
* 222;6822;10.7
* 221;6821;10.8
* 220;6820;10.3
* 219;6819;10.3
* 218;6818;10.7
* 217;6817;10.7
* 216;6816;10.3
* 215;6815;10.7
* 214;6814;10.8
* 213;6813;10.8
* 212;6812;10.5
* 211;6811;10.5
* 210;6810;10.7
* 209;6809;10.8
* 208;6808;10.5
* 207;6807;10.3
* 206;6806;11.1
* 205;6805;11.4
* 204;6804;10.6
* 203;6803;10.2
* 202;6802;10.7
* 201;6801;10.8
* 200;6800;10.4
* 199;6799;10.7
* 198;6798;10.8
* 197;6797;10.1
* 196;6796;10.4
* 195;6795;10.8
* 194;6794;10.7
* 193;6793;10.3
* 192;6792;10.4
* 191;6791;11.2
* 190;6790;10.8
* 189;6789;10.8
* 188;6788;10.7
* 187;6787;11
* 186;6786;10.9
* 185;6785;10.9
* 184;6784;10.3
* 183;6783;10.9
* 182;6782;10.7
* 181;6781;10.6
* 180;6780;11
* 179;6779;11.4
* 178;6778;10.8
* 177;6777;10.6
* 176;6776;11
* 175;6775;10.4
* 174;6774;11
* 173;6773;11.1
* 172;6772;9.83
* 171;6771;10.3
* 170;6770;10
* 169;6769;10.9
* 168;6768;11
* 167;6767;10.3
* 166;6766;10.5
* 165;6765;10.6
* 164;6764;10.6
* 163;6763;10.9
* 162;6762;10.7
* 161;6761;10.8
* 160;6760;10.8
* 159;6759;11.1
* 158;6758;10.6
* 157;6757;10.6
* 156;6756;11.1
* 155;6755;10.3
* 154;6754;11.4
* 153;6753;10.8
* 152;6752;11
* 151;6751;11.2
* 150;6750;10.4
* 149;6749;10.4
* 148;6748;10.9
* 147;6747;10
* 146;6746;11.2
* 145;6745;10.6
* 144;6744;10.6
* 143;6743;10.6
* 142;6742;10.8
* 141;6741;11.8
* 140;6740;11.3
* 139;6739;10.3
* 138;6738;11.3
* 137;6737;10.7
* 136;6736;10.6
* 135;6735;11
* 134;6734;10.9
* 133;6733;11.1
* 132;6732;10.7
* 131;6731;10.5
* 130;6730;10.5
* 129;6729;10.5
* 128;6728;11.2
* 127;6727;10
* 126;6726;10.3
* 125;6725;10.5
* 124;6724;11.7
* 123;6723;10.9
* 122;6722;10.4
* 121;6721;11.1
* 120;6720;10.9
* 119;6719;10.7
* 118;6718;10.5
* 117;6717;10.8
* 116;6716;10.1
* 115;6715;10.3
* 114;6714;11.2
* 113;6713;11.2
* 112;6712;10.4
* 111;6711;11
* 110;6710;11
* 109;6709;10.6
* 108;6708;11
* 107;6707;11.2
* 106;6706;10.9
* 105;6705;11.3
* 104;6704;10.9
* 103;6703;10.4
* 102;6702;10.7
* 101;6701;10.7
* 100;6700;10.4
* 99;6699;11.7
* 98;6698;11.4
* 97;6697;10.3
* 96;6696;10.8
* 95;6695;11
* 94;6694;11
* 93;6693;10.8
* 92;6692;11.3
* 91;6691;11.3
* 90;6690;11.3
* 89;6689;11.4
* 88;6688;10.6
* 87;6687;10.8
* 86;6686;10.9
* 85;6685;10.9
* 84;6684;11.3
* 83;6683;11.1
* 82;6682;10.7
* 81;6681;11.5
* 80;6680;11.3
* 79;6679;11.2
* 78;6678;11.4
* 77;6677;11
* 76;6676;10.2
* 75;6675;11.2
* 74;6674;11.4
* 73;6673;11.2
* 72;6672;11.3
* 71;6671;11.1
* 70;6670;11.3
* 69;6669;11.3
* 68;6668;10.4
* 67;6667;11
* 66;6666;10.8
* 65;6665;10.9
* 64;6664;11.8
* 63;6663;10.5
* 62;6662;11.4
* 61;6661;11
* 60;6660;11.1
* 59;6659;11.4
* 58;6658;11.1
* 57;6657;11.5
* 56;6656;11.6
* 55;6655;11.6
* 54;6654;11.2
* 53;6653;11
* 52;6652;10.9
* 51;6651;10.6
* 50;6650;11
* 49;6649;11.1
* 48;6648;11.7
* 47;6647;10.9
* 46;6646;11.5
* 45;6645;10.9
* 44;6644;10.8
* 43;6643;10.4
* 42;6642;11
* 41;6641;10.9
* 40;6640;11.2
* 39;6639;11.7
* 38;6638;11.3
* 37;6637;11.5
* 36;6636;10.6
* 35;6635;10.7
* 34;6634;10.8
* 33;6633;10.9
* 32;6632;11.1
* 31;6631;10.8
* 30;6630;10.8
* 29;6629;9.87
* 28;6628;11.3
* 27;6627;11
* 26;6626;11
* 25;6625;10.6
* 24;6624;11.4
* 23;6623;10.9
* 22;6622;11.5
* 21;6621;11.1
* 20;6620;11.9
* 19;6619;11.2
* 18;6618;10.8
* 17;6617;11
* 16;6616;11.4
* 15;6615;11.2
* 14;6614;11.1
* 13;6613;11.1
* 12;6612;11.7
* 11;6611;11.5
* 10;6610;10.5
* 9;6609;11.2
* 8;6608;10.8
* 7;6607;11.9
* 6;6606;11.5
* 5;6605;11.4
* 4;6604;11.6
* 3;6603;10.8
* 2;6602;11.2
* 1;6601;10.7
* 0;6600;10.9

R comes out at 11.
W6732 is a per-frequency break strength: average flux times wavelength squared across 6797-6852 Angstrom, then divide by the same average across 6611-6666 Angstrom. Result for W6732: 1.01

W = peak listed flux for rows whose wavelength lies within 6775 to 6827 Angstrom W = 11.4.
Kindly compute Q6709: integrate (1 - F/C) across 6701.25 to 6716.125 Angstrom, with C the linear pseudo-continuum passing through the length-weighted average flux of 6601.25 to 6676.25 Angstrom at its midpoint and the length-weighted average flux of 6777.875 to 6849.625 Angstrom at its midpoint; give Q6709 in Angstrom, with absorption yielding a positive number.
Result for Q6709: 0.14 Angstrom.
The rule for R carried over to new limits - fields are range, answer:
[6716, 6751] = 10.8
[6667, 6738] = 10.9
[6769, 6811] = 10.7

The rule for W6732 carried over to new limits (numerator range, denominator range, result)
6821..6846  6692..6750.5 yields 1.02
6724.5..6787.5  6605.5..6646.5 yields 1.01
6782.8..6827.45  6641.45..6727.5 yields 1.01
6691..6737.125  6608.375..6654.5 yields 1.00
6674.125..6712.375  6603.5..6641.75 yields 1.01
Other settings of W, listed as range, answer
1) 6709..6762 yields 11.8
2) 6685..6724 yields 11.7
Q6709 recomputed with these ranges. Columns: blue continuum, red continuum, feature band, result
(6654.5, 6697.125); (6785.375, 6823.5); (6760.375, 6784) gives 0.2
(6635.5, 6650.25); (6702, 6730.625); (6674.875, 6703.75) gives -0.2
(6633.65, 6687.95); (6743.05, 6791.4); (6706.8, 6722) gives 0.2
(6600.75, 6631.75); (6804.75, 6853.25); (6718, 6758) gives 0.3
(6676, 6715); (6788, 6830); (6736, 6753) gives 0.0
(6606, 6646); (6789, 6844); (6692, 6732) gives 0.2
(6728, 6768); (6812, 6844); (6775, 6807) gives -0.2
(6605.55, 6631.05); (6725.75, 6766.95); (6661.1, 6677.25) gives -0.1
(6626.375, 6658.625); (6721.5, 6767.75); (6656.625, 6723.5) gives -0.4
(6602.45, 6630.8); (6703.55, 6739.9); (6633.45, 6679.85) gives -0.4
